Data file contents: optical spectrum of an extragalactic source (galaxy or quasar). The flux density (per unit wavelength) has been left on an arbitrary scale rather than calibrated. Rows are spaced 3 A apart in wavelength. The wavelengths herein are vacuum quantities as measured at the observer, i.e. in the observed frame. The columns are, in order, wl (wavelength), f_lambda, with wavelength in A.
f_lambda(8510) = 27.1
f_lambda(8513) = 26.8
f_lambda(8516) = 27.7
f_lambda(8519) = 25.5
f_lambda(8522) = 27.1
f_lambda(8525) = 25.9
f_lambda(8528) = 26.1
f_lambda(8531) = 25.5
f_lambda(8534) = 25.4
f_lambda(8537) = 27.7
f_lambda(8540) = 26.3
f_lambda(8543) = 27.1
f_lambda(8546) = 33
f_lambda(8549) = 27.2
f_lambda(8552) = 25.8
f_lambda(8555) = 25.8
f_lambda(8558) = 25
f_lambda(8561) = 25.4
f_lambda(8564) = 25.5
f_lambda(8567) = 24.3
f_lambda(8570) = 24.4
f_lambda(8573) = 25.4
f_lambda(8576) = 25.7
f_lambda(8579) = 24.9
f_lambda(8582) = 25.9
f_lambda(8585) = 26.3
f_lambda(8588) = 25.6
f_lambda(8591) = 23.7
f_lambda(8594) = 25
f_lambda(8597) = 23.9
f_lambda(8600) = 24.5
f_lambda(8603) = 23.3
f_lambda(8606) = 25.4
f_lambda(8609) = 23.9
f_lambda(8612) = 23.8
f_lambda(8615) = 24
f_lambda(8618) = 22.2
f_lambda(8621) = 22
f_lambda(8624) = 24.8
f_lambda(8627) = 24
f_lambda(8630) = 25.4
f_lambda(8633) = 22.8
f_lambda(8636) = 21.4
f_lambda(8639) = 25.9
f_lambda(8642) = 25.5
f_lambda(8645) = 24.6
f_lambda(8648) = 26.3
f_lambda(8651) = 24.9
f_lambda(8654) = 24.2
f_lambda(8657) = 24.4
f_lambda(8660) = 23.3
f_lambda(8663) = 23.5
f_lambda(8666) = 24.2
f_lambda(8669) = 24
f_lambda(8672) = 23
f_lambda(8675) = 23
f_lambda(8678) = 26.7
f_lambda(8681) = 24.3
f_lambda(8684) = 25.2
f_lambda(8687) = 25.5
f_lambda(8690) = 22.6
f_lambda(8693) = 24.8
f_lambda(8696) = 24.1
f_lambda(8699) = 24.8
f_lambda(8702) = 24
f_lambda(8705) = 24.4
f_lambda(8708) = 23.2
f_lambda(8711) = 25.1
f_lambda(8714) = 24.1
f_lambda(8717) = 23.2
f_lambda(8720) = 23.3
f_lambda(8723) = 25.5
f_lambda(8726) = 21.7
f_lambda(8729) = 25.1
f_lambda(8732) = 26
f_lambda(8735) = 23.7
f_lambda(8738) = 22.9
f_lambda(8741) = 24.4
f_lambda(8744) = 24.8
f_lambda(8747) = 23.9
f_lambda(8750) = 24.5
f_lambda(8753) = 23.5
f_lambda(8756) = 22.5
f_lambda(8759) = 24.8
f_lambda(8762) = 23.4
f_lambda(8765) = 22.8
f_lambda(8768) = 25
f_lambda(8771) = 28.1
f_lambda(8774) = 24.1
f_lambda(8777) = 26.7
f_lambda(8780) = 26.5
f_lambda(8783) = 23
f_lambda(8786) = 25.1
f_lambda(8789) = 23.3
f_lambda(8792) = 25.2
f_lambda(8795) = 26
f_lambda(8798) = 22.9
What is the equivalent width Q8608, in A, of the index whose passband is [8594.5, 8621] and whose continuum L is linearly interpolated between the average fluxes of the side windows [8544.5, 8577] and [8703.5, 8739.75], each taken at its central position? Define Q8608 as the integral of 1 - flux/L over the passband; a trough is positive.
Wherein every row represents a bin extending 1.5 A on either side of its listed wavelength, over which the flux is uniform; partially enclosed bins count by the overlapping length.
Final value 1.78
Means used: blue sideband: 26.1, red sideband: 24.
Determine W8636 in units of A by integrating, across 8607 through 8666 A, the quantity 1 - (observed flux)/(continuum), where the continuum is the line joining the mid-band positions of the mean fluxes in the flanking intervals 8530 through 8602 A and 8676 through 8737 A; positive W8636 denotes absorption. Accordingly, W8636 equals 2.35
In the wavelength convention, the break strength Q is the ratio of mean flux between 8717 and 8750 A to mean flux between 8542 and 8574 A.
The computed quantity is 0.92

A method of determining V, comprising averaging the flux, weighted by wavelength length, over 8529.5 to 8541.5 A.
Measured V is 26.2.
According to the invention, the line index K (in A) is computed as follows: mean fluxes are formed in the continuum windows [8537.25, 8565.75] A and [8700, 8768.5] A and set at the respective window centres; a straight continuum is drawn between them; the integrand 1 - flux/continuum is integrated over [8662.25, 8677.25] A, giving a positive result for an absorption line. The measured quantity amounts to 0.8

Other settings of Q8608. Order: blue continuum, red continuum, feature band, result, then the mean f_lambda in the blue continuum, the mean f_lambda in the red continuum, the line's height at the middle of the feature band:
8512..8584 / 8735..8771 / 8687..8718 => 0.6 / 26.2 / 24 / 24.6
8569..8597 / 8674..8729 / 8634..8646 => 0.2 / 25.2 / 24.2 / 24.7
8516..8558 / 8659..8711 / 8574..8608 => 1.2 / 26.8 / 24.2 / 25.8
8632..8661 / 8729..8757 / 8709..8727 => 0.2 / 24.4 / 24.1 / 24.2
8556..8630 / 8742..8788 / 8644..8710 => 0.6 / 24.6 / 24.6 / 24.6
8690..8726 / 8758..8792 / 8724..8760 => 0.7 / 24.1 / 24.8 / 24.4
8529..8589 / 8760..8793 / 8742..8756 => 0.6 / 26.1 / 24.8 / 25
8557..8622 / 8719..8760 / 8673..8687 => -0.3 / 24.6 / 24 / 24.3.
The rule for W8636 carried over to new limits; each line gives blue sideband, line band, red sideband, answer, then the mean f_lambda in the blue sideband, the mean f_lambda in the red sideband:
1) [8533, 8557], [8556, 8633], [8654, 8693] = 4.54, 27.3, 24.2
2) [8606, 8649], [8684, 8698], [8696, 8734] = -0.13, 24.1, 24.2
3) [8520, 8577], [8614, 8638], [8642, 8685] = 1.59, 26.2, 24.4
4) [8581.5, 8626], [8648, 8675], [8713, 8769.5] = 0.12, 24.2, 24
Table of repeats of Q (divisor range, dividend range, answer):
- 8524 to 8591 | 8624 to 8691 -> 0.93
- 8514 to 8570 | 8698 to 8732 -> 0.91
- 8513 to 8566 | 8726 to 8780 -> 0.92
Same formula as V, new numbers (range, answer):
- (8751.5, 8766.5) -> 23.4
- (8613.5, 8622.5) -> 22.7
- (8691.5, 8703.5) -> 24.4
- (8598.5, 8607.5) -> 24.4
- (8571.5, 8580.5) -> 25.3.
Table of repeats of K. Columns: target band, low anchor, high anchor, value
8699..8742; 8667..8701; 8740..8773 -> 0.49 A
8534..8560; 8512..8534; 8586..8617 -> -1.42 A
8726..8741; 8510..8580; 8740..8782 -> 0.41 A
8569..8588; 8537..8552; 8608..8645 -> 0.60 A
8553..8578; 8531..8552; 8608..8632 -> 1.08 A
